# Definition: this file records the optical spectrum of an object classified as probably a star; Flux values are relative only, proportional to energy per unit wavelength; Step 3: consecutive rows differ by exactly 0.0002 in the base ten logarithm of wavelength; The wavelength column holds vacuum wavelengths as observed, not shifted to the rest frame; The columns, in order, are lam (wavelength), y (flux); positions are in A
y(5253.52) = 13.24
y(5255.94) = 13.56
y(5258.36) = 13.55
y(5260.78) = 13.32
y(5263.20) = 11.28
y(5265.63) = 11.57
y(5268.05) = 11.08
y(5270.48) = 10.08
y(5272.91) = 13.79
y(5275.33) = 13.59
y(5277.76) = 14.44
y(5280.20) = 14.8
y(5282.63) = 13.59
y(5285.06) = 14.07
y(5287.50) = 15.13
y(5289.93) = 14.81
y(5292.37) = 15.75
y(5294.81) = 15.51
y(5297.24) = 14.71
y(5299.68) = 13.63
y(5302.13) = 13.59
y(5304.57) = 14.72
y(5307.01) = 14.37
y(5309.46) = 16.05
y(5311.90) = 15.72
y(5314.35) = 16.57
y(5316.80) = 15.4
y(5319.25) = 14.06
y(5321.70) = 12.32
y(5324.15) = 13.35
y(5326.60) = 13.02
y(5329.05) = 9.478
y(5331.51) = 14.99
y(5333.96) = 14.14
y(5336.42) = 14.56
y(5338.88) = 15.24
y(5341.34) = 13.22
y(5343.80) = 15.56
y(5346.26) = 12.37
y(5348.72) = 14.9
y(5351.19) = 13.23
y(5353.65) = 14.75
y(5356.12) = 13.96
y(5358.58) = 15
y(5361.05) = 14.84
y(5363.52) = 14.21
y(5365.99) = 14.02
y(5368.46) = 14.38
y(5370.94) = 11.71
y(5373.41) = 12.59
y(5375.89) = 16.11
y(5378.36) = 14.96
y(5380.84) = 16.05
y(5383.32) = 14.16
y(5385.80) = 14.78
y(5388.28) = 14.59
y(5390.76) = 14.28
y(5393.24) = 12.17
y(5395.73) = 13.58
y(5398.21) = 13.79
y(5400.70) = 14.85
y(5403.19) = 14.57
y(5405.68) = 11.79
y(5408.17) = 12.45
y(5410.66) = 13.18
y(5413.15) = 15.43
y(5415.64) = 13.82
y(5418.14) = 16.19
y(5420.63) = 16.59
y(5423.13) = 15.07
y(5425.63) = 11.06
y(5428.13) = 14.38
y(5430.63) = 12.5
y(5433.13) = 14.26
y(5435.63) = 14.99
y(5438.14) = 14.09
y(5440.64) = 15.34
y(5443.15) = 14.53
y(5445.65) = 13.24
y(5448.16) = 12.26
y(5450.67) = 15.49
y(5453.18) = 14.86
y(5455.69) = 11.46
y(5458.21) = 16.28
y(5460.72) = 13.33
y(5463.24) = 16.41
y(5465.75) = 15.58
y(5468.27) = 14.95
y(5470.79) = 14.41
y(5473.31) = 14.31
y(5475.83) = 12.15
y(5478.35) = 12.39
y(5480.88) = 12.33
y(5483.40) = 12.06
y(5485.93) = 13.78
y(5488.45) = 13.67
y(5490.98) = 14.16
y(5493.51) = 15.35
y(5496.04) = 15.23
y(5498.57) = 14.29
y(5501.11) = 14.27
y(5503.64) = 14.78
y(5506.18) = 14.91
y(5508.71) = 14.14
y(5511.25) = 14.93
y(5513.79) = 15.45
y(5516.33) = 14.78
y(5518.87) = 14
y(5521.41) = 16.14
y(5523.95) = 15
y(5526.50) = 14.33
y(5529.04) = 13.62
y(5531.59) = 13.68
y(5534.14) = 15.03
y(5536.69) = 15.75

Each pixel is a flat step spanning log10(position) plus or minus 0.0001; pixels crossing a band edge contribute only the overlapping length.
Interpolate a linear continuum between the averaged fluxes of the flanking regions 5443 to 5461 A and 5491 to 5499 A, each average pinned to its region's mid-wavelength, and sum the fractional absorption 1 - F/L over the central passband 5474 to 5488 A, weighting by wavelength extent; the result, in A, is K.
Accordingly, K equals 1.83 A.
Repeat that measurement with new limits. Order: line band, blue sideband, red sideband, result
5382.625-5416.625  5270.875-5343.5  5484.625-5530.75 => 1.42 A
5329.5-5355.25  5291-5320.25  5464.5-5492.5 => 1.00 A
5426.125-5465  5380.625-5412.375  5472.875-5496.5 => -1.62 A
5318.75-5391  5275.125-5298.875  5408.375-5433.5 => 1.95 A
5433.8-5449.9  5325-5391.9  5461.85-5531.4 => 0.14 A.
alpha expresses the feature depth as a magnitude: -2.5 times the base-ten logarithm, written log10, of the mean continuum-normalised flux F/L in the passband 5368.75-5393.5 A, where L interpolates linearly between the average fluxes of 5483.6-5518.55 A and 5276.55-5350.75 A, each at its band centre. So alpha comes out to 0.01 mag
